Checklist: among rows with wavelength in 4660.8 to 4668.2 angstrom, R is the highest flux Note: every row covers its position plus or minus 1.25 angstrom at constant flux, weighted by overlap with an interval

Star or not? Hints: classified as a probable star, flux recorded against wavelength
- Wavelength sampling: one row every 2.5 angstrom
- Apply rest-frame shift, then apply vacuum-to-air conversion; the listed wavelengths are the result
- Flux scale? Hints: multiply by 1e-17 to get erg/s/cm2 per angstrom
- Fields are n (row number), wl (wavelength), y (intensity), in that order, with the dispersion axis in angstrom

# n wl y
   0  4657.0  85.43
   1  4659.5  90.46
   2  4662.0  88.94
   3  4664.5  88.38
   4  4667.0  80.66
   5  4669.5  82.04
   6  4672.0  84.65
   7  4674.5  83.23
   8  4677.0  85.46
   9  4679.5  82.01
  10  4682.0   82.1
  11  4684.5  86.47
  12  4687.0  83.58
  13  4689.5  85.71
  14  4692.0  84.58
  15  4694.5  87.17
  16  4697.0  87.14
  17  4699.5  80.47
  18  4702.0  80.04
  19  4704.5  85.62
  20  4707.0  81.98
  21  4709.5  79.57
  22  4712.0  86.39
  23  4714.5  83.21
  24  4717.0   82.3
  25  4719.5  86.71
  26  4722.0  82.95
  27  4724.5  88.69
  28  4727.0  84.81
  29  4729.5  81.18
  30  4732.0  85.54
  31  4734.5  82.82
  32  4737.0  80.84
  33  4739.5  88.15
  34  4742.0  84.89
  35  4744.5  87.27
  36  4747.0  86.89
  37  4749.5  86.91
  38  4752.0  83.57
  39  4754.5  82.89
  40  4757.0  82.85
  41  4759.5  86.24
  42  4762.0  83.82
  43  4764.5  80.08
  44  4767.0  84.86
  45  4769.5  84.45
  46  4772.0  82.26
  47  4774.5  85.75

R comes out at 88.94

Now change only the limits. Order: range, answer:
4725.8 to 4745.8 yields 88.15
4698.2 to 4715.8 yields 86.39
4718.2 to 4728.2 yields 88.69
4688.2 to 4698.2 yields 87.17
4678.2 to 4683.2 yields 82.1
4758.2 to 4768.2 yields 86.24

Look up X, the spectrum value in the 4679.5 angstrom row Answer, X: 82.01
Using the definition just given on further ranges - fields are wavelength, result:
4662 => 88.94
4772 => 82.26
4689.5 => 85.71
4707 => 81.98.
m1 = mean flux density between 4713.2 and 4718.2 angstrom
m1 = 82.8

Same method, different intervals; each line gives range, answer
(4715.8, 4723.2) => 84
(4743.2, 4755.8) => 85.5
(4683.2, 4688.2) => 85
